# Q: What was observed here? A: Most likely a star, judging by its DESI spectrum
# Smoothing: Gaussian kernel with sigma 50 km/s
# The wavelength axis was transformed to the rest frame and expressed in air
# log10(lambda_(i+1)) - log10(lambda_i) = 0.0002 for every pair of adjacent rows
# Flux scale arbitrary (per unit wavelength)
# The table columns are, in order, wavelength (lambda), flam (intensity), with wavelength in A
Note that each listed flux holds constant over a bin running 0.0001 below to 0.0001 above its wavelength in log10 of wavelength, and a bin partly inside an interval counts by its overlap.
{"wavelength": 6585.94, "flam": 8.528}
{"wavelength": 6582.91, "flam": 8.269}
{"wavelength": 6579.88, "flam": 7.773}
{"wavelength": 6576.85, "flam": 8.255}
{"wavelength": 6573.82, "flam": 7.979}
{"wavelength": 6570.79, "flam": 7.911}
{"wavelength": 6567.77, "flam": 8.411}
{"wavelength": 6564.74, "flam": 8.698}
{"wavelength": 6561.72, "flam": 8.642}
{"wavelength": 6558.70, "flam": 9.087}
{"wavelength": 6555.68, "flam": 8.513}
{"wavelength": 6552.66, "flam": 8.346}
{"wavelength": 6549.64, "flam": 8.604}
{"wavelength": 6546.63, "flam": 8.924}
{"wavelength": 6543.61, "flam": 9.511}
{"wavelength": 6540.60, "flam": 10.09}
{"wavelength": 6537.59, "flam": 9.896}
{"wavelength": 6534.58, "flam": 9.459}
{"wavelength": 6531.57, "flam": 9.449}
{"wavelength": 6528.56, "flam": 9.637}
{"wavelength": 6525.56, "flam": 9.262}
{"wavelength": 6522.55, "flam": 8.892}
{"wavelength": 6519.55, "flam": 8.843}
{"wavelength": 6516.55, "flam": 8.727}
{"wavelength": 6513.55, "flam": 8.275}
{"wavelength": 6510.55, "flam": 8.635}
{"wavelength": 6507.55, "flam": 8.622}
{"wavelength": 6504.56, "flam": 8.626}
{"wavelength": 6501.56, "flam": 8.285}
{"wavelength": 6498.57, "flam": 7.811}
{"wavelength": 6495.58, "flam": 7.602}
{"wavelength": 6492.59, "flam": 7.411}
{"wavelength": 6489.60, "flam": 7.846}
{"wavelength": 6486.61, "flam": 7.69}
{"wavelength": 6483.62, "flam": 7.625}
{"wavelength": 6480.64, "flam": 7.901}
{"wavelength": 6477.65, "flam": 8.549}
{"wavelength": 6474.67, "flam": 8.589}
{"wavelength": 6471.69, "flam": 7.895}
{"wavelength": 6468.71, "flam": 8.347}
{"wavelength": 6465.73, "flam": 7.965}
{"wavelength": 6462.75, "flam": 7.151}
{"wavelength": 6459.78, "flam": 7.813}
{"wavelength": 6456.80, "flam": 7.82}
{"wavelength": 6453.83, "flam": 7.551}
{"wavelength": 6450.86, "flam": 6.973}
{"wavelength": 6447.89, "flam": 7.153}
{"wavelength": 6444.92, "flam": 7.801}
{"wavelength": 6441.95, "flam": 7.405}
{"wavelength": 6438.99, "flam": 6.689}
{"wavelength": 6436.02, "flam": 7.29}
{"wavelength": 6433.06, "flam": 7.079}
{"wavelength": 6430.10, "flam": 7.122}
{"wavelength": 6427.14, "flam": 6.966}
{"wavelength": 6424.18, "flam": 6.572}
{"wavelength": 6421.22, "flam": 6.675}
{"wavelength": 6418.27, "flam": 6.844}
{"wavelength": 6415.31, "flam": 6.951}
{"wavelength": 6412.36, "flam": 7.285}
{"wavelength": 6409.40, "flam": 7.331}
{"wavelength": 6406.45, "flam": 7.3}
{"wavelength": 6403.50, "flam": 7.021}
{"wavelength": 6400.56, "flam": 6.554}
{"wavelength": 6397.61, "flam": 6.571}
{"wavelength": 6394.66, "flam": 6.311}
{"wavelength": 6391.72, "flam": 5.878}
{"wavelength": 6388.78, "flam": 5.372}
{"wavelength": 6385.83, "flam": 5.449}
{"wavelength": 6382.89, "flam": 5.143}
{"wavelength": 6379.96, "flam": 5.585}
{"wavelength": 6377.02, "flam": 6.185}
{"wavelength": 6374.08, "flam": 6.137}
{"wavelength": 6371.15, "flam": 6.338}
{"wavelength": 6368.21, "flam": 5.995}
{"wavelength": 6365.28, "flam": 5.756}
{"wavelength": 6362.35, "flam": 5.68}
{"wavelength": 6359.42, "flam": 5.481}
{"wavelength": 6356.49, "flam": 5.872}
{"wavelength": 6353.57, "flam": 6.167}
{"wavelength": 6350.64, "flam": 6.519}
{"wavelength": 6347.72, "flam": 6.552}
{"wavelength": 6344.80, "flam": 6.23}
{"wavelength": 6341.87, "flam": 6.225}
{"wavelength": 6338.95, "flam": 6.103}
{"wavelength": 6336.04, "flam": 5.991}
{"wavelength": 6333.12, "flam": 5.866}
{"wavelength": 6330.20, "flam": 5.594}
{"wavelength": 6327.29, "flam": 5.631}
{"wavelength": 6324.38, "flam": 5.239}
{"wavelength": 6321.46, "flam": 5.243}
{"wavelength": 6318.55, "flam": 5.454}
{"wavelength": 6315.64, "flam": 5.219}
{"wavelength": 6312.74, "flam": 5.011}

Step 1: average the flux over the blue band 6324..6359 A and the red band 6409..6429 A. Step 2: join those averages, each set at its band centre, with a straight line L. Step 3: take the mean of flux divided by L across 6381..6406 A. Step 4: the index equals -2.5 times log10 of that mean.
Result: 0.094 mag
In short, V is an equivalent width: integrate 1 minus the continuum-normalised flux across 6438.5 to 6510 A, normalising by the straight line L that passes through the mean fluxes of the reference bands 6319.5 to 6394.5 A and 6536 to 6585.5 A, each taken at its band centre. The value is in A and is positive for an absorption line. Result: -3.3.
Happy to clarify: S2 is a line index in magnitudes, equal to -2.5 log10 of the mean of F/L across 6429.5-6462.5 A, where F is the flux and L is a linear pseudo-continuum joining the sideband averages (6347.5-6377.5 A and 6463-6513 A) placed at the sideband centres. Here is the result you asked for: 0.01 mag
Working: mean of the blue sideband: 6.04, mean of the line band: 7.34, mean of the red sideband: 8.07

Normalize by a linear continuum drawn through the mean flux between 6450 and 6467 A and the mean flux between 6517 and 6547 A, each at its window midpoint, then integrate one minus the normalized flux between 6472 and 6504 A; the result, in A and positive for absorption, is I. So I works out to 1.30 A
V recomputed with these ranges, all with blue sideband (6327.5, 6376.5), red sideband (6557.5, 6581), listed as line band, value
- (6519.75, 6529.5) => -1.6 A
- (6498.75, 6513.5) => -1.5 A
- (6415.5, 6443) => -0.4 A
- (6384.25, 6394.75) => 1.2 A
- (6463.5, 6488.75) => -2.4 A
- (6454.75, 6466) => -0.7 A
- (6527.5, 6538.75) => -2.3 A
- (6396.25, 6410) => -0.8 A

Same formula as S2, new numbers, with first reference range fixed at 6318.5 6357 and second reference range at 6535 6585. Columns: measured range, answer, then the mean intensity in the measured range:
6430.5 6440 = 0.01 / 7.05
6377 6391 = 0.18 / 5.5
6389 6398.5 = 0.09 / 6.12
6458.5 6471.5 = -0.04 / 7.83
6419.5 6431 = 0.03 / 6.82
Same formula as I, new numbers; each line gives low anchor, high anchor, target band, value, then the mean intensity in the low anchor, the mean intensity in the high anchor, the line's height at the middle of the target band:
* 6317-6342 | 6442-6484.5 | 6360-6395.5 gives 3.5 A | 5.68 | 7.78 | 6.44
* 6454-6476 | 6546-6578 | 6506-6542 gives -3.9 A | 7.91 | 8.48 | 8.26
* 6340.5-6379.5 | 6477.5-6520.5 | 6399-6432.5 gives -0.3 A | 6.07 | 8.14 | 6.9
